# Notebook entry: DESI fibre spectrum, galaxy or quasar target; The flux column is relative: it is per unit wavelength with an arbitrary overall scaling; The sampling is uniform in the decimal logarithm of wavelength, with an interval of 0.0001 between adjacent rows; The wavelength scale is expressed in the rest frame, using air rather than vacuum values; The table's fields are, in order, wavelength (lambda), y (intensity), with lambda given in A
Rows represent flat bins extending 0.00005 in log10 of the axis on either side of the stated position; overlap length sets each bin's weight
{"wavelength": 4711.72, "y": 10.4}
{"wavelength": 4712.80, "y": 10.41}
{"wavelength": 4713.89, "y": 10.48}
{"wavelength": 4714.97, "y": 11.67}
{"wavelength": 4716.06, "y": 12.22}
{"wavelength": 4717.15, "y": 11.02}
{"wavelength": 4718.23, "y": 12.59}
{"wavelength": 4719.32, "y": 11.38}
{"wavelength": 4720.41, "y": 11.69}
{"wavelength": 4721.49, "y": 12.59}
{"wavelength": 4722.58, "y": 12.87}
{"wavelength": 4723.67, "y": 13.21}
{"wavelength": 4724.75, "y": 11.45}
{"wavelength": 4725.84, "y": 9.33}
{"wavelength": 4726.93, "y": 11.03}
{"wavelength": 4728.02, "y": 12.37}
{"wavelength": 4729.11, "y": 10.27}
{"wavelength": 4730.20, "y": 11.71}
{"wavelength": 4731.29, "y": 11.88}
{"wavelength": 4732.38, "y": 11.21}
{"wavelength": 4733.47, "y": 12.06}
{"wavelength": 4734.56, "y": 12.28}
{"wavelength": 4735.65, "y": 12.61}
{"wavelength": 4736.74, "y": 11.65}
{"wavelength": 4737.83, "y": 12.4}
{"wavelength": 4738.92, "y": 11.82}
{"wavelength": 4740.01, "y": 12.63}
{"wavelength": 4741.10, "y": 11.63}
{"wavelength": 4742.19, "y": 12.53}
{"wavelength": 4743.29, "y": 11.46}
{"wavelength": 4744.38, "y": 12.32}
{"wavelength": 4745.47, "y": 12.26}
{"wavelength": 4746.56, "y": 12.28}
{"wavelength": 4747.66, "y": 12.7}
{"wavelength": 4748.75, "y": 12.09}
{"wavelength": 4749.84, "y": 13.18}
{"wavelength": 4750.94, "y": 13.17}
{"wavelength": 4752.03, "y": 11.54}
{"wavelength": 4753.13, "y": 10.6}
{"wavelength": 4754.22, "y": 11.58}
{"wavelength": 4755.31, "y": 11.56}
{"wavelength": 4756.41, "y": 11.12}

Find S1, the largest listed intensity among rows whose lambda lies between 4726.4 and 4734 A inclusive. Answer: 12.37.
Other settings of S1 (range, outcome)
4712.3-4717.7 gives 12.22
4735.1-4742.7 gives 12.63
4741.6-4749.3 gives 12.7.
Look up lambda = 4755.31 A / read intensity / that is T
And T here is 11.56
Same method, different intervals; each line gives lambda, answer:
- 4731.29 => 11.88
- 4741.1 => 11.63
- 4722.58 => 12.87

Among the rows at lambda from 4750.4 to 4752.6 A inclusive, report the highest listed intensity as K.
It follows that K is 13.17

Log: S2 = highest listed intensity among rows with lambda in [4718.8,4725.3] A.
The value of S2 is 13.21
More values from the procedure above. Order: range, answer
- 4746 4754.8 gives 13.18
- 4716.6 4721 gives 12.59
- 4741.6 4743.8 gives 12.53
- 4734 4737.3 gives 12.61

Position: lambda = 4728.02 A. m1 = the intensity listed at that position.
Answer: 12.37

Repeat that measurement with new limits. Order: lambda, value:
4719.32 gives 11.38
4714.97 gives 11.67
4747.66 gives 12.7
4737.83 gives 12.4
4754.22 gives 11.58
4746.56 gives 12.28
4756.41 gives 11.12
